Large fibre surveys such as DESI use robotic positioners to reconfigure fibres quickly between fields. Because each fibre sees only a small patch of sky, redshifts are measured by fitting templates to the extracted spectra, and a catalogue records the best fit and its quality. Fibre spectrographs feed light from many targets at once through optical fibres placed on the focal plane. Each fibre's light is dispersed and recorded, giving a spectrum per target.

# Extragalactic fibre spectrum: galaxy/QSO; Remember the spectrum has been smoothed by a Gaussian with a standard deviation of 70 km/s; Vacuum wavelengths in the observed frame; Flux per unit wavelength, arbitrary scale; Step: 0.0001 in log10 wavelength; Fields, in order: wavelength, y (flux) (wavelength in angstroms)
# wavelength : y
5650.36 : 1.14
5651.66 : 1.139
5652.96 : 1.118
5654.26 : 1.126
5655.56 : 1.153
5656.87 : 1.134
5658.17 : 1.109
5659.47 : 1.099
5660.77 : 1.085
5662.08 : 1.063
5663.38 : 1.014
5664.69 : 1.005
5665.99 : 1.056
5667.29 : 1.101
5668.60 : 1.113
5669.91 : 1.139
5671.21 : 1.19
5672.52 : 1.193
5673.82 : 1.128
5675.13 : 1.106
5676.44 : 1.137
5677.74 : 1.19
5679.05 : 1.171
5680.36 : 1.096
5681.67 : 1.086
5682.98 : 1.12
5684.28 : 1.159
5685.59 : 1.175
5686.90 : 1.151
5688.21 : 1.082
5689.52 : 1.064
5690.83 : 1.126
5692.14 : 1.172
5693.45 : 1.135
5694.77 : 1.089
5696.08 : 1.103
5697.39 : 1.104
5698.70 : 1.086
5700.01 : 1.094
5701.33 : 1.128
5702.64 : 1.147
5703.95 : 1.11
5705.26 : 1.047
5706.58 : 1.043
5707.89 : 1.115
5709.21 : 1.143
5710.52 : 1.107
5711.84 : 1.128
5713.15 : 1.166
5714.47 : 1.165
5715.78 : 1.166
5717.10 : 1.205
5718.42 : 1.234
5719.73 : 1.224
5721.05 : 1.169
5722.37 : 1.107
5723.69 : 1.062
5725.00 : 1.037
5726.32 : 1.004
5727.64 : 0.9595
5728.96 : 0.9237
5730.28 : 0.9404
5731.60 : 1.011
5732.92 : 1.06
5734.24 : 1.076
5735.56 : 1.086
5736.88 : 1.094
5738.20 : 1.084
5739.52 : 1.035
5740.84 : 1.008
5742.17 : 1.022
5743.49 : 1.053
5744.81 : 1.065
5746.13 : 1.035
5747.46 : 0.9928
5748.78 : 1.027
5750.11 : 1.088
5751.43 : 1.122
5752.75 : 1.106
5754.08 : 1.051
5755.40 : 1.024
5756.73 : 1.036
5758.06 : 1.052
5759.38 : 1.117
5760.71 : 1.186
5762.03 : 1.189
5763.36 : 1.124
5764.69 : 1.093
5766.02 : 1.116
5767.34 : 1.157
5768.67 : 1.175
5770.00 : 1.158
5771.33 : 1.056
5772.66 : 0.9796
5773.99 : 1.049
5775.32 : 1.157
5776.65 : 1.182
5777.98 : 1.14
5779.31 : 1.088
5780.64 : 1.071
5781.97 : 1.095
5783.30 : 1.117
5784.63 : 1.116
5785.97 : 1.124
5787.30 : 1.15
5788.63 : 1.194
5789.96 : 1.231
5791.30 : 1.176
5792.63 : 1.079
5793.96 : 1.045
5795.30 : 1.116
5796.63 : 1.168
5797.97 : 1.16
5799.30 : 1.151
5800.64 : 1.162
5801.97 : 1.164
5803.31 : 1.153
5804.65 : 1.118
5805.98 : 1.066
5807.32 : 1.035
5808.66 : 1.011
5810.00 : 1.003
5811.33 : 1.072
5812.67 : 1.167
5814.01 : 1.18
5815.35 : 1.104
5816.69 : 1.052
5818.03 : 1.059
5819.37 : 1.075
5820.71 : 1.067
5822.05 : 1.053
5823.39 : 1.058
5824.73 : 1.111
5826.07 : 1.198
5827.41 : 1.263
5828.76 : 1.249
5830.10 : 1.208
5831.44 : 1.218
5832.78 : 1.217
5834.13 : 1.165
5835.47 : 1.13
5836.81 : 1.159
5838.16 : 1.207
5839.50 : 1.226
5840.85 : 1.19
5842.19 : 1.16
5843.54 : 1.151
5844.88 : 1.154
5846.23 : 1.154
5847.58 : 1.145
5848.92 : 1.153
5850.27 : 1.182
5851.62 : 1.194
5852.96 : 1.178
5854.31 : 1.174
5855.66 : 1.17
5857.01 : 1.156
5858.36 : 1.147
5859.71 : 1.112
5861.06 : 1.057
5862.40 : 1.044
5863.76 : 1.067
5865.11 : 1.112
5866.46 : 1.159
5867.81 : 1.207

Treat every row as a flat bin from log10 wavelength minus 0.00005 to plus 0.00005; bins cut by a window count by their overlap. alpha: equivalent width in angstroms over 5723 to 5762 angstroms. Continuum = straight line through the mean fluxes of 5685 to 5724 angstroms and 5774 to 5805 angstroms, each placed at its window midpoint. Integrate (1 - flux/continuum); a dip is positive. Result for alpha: 2.8 angstroms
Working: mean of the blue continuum 1.13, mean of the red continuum 1.14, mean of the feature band 1.05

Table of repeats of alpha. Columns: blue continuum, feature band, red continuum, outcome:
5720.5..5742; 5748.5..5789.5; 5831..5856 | -0.9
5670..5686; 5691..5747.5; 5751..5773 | 1.9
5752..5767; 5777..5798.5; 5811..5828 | -0.5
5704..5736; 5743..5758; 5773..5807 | 0.7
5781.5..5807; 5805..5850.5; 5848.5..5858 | 0.8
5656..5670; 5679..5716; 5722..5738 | -2.2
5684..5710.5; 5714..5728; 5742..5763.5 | -0.3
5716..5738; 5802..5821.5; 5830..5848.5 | 1.1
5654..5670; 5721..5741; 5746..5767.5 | 0.9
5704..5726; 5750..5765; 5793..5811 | 0.2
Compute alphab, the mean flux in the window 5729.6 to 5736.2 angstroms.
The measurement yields 1.03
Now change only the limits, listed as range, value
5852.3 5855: 1.17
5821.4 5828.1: 1.14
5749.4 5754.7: 1.09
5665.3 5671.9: 1.12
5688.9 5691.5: 1.1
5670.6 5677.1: 1.15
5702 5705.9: 1.1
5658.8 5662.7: 1.08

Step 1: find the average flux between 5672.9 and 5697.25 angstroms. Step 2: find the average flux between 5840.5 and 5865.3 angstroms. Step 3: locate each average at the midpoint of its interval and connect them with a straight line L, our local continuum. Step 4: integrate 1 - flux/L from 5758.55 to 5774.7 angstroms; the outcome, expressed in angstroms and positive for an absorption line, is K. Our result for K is 0.3 angstroms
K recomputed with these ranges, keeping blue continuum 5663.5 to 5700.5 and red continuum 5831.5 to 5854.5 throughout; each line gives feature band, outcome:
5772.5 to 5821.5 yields 2.0 angstroms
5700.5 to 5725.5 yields -0.1 angstroms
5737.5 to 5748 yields 0.9 angstroms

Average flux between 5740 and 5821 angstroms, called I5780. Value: 1.1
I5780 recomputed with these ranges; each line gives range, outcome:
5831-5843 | 1.18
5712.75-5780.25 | 1.09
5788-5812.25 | 1.12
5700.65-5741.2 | 1.09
